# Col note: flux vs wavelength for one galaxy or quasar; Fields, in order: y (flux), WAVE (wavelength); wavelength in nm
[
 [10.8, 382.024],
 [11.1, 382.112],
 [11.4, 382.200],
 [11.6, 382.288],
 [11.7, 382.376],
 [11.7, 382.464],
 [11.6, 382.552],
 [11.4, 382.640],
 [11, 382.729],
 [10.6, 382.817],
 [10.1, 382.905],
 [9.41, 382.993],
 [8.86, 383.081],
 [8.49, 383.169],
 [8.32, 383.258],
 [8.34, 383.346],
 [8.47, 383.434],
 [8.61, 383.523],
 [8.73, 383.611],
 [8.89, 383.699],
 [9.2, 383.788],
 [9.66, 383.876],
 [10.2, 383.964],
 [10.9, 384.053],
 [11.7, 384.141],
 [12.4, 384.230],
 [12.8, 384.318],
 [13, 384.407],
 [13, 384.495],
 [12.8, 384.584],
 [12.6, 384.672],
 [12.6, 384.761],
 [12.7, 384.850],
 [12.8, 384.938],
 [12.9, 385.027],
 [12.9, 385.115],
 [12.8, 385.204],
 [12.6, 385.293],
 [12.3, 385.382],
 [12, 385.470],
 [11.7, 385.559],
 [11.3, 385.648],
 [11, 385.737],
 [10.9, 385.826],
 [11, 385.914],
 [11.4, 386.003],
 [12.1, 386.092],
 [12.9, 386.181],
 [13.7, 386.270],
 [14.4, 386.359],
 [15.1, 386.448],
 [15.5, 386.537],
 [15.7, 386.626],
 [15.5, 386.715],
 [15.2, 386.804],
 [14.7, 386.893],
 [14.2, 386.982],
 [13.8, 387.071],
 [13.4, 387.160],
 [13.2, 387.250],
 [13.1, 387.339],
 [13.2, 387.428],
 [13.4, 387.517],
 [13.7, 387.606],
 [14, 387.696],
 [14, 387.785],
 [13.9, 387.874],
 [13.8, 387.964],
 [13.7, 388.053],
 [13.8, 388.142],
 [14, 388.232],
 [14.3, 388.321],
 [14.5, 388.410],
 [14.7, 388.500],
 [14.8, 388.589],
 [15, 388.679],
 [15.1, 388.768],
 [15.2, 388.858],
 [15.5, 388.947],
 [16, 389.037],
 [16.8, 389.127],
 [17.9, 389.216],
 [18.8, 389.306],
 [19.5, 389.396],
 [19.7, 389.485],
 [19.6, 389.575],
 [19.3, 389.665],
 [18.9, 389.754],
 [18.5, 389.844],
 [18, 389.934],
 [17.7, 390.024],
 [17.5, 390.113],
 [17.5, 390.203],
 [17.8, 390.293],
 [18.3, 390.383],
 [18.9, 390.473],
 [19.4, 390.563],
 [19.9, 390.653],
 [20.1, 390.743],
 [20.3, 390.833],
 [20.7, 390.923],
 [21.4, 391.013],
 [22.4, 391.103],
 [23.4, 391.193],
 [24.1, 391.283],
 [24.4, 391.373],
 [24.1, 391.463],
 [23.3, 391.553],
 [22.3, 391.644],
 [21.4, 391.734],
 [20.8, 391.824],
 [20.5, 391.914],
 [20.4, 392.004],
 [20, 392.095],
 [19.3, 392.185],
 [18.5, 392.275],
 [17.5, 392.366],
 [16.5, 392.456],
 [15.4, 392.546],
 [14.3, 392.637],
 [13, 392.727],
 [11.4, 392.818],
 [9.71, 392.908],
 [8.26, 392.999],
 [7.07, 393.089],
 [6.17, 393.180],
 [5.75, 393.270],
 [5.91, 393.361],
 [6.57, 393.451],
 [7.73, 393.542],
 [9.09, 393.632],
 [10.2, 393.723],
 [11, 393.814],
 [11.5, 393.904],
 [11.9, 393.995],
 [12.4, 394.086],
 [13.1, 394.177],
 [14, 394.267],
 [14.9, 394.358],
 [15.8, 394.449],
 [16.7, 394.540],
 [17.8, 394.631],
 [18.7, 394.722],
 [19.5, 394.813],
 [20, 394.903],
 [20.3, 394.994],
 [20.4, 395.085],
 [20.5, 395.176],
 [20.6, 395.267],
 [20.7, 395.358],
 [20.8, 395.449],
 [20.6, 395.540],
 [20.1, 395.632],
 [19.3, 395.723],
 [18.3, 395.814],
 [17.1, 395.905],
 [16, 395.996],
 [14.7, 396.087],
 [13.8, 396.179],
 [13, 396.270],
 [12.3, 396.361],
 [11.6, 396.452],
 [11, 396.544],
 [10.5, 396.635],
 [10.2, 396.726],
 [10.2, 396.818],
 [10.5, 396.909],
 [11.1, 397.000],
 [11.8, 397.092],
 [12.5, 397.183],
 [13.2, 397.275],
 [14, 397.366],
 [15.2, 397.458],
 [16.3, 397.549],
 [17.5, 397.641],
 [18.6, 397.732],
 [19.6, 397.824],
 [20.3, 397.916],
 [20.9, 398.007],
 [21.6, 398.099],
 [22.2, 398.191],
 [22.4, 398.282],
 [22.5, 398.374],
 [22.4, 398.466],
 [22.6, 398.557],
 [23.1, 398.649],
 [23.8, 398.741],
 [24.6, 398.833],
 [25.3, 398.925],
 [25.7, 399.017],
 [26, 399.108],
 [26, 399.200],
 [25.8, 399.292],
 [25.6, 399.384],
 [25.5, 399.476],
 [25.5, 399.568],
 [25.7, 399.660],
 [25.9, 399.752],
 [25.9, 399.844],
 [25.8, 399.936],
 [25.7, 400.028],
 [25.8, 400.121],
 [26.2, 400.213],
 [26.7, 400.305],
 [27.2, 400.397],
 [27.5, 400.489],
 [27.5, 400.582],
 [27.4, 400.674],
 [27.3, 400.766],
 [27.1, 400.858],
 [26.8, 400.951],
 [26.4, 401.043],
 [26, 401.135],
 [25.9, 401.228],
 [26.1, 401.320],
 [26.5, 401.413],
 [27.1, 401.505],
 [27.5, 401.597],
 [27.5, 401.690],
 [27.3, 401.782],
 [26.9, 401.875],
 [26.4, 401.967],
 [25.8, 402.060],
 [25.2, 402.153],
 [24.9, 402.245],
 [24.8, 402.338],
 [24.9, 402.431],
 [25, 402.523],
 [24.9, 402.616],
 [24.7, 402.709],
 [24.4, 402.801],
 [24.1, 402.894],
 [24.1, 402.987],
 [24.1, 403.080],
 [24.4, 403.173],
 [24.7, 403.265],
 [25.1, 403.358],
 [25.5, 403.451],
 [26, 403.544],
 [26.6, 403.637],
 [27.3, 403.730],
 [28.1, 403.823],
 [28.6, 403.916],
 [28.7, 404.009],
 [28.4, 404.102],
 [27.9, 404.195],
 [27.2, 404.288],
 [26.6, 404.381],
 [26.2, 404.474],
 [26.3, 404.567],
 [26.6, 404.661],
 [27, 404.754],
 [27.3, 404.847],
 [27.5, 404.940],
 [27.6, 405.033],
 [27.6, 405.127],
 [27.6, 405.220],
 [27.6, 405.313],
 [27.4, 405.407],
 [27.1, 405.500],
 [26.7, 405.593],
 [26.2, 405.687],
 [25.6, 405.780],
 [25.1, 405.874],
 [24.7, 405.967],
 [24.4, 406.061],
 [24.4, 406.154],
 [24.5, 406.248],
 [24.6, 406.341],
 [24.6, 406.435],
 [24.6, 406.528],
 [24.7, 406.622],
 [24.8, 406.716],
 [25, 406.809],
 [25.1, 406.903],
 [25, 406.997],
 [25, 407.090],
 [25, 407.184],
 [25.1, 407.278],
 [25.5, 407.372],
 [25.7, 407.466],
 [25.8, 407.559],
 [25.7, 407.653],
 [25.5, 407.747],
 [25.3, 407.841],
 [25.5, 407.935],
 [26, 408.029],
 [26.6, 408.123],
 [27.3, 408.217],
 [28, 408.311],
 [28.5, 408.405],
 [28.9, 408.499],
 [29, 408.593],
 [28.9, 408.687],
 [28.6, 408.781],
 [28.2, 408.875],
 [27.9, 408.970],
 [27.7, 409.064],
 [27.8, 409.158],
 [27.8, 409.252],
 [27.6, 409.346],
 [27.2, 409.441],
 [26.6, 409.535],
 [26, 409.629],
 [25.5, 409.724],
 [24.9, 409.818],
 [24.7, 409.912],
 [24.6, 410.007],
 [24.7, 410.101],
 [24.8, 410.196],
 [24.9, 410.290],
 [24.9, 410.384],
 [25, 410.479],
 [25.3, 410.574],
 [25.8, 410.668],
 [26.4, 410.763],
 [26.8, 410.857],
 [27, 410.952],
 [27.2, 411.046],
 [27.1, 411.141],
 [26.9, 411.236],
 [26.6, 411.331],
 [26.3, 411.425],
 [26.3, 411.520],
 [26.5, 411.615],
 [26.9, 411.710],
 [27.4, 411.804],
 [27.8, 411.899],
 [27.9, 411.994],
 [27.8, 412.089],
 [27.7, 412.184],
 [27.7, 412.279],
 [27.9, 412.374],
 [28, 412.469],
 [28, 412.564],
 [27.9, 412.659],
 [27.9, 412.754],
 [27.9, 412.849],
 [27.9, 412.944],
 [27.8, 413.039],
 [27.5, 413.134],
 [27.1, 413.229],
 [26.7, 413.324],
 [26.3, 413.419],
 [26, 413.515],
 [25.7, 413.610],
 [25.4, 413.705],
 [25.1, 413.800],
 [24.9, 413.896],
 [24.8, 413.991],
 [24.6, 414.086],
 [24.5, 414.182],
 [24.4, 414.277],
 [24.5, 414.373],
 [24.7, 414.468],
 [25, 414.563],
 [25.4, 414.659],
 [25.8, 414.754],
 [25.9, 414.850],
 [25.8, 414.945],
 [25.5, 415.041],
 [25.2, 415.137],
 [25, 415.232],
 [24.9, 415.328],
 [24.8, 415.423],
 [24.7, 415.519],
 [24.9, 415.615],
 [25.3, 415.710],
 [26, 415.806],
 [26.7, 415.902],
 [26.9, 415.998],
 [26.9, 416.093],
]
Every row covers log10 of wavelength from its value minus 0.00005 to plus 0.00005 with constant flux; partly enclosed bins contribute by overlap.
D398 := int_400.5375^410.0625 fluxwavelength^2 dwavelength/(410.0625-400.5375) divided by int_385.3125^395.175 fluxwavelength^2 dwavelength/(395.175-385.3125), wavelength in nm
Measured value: 1.8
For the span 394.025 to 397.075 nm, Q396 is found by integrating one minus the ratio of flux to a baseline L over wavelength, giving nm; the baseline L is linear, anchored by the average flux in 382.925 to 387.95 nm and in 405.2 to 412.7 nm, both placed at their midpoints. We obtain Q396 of 0.39 nm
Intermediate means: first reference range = 12.2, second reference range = 26.4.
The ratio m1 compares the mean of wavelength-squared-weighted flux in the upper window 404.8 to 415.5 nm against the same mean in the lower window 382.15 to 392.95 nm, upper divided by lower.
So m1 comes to 1.97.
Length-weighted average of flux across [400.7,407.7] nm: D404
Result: 26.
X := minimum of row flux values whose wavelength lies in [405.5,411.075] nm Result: 24.4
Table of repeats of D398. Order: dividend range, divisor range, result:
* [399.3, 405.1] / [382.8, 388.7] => 2.30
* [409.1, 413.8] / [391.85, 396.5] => 1.94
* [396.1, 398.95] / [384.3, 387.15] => 1.37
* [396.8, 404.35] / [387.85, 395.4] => 1.52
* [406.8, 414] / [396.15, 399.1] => 1.63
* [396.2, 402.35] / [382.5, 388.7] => 1.92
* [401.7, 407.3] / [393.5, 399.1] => 1.60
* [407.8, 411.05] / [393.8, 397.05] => 1.83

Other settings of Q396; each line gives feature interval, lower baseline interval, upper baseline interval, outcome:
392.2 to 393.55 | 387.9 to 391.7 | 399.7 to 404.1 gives 0.603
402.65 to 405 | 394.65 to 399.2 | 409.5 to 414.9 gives -0.485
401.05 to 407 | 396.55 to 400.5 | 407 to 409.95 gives -0.486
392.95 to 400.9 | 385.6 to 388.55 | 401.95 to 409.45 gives 0.894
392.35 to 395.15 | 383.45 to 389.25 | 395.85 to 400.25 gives 0.685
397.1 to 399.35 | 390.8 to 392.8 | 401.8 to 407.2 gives 0.221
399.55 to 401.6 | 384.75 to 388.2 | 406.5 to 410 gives -0.446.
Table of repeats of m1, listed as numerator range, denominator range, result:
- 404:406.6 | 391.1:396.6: 1.75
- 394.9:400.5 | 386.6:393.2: 1.23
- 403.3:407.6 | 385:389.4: 2.05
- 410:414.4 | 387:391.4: 1.74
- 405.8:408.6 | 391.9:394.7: 2.12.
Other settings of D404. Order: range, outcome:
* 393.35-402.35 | 20.1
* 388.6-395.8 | 17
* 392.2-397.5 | 14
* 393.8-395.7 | 17.3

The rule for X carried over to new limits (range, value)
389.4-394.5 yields 5.75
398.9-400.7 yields 25.3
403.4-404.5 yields 25.5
